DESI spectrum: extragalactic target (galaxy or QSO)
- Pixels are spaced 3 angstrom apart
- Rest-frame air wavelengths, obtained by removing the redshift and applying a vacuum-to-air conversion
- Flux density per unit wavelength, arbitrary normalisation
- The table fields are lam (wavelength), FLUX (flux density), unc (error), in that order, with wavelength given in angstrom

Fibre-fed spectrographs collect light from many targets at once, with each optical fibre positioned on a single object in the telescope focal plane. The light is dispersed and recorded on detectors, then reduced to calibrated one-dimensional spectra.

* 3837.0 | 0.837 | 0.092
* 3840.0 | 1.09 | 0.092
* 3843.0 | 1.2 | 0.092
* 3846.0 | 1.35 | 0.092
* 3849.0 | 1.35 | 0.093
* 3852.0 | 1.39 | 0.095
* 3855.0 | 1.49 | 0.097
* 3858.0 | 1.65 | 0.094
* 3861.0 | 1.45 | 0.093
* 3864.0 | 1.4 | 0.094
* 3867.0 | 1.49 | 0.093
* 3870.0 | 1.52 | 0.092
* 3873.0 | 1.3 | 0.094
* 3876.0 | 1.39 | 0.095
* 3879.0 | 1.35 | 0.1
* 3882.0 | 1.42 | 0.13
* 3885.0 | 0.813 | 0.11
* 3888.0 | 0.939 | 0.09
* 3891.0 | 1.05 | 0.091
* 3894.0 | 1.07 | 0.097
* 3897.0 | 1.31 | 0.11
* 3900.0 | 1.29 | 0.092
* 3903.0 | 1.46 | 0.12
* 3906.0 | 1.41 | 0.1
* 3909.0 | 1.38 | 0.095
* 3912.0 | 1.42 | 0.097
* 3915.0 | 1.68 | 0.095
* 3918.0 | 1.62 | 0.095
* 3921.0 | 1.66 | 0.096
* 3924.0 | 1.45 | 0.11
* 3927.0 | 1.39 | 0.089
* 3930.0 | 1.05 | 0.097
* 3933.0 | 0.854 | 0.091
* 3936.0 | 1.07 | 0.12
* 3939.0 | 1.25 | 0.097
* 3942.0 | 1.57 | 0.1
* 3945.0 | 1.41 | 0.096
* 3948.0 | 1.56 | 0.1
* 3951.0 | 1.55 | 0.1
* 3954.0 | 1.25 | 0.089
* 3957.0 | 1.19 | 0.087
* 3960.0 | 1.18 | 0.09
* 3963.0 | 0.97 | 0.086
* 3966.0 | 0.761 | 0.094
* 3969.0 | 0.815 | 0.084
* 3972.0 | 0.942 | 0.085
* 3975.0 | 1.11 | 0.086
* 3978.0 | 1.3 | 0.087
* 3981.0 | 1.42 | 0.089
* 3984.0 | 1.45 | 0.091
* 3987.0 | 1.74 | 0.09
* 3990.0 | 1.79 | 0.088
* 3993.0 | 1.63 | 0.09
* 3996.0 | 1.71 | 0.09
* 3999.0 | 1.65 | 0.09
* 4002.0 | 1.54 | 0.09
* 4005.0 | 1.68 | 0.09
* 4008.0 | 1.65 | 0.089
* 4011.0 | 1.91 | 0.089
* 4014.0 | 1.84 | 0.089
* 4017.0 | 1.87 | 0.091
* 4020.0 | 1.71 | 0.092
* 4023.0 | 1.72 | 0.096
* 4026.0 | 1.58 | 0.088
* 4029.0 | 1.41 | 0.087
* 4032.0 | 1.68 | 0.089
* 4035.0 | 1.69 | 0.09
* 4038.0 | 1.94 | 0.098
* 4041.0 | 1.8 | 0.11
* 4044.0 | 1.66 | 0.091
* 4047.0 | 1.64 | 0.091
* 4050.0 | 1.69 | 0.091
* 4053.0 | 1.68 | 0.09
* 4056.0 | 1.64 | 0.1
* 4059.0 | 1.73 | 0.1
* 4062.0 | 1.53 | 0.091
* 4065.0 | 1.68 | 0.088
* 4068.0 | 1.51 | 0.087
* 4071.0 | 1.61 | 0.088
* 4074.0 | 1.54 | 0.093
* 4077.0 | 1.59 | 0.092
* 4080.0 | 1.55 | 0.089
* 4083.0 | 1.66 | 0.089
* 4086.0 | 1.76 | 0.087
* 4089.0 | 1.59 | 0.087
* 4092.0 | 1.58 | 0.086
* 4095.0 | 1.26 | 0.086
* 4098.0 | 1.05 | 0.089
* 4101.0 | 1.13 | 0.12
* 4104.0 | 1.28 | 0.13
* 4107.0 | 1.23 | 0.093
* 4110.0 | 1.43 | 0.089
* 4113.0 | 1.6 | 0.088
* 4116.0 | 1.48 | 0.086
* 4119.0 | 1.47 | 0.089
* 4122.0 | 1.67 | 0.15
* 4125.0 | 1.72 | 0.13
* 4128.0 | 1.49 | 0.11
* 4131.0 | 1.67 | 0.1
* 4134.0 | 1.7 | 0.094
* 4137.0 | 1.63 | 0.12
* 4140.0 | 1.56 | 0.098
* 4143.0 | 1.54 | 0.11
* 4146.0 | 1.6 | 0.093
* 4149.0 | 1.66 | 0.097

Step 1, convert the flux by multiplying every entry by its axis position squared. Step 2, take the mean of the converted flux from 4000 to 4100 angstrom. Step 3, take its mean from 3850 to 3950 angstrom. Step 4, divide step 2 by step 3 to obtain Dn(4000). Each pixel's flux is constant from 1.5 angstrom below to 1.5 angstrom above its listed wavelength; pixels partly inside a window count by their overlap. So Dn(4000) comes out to 1.30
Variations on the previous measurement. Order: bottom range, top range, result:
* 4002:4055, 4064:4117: 0.89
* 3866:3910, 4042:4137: 1.34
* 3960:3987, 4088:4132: 1.35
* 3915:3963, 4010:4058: 1.35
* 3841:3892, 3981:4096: 1.36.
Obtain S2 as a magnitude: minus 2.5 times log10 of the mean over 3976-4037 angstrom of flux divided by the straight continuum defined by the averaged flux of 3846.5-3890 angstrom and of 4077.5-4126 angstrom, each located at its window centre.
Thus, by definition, -0.16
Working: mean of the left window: 1.35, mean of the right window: 1.47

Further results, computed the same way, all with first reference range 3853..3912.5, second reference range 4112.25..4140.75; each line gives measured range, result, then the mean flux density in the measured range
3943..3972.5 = 0.20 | 1.18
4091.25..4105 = 0.25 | 1.24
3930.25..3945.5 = 0.16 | 1.2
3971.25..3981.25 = 0.21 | 1.18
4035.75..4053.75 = -0.15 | 1.74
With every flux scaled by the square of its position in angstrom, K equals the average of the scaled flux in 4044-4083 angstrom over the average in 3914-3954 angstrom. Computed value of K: 1.25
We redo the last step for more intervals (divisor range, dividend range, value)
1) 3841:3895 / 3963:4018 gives 1.20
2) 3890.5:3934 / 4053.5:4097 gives 1.27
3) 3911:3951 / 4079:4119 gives 1.12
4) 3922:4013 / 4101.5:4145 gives 1.20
